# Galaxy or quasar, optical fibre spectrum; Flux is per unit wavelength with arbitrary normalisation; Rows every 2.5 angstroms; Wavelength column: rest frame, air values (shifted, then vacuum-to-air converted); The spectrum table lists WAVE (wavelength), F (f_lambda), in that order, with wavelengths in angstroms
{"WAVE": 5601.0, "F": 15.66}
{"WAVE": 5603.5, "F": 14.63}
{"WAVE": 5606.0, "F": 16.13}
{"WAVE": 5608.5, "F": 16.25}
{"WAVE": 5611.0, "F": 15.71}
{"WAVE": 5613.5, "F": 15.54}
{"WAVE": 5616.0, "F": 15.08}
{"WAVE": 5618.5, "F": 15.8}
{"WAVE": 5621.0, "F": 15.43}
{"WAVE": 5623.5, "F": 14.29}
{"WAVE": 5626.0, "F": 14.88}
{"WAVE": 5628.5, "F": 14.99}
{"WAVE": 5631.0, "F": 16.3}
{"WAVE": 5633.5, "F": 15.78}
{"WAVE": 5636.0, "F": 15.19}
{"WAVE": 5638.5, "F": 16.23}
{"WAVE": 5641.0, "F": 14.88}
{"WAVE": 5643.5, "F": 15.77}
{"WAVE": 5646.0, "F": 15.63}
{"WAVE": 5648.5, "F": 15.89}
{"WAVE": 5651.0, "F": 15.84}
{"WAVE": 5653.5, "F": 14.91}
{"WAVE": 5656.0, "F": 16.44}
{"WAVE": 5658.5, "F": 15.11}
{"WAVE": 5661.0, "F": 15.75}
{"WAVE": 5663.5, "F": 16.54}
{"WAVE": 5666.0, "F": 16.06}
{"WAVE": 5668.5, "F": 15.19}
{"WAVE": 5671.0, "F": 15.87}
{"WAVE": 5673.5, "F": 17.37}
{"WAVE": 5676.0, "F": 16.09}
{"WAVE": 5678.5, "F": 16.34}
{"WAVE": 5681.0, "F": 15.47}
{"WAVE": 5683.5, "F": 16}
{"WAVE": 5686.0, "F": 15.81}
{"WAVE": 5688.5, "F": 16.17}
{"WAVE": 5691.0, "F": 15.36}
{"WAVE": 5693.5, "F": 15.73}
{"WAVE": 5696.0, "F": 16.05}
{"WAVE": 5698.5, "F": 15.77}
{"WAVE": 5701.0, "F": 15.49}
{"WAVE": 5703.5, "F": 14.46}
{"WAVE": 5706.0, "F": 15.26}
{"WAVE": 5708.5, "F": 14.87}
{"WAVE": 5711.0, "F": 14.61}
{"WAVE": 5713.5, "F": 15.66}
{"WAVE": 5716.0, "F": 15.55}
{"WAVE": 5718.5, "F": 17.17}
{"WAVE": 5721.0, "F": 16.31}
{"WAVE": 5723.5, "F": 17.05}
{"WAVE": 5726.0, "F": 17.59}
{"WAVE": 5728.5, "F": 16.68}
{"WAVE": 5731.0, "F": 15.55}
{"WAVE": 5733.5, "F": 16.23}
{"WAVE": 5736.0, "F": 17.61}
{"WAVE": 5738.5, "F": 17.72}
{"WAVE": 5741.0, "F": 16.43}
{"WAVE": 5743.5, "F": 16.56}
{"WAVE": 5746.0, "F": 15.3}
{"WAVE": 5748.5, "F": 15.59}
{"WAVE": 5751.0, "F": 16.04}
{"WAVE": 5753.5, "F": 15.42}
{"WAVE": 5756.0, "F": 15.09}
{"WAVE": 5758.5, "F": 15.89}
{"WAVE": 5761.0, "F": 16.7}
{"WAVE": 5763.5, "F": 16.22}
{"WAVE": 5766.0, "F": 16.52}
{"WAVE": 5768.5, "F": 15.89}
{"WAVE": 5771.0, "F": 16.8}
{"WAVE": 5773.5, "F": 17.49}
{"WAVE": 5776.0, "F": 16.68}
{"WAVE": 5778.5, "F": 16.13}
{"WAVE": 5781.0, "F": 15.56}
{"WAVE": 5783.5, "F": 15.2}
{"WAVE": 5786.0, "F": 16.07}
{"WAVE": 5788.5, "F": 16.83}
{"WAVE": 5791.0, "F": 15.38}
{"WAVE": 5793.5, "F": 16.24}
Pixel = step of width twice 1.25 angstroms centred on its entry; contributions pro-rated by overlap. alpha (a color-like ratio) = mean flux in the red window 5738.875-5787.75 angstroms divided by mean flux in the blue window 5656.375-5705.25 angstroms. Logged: 1.02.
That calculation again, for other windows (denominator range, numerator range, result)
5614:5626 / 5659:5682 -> 1.06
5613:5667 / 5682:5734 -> 1.02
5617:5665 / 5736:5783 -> 1.04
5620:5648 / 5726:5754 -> 1.06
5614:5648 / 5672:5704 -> 1.03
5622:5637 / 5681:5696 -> 1.04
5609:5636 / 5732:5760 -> 1.05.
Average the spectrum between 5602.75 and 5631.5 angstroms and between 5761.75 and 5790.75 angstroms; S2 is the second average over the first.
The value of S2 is 1.06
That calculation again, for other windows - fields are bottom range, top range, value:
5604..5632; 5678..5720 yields 1.01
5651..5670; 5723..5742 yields 1.07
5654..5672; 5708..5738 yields 1.03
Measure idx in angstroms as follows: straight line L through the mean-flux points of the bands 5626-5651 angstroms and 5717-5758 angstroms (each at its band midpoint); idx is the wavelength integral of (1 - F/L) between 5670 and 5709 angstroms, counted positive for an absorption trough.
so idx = 0.6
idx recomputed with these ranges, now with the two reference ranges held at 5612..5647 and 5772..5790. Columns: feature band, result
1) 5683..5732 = 0.01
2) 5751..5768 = 0.19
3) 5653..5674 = -0.39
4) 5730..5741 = -0.51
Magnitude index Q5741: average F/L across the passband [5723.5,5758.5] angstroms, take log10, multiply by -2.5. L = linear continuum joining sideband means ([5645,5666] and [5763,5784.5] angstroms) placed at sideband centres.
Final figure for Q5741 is -0.01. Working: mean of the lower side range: 15.8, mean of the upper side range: 16.3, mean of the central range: 16.3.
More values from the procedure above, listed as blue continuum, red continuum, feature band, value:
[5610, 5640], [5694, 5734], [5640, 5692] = -0.01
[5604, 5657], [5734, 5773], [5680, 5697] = 0.01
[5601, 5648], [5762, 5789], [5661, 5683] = -0.02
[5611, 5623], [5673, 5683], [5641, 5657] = 0.01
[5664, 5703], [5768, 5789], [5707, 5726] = 0.00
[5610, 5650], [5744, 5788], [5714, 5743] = -0.05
